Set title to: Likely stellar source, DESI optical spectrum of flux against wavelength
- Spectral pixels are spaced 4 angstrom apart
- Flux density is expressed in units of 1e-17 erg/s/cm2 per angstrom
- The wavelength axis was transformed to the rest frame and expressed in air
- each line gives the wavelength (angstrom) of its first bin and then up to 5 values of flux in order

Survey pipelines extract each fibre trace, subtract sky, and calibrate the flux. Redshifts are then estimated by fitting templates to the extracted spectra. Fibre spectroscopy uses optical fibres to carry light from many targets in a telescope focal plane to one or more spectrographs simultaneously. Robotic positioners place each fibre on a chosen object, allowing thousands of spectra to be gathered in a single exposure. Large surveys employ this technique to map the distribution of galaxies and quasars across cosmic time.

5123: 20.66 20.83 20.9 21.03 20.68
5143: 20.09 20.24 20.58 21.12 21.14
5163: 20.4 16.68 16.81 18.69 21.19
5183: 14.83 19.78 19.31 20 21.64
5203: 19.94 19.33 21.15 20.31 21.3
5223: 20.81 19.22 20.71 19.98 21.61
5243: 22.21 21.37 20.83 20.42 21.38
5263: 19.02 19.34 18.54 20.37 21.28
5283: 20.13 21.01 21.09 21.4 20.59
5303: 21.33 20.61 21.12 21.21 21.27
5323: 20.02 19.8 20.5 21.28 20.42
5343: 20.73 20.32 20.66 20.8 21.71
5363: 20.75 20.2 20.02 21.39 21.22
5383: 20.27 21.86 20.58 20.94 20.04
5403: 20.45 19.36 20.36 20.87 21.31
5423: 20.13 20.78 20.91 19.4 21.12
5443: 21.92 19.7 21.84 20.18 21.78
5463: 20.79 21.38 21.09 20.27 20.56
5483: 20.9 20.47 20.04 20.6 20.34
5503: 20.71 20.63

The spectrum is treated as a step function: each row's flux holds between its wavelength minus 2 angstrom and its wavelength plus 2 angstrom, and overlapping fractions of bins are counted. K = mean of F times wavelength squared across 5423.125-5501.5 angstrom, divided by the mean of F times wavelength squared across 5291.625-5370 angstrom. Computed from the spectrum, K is 1.0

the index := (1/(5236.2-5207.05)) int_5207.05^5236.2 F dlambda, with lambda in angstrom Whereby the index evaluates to 20.4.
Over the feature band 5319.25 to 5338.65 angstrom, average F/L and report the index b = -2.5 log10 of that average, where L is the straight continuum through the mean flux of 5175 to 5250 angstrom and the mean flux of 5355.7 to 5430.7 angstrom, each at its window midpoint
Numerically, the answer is 0.00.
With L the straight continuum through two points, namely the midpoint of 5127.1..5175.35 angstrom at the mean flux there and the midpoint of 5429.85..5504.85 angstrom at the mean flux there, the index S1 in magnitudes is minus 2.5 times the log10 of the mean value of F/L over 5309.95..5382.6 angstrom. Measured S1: -0.02 mag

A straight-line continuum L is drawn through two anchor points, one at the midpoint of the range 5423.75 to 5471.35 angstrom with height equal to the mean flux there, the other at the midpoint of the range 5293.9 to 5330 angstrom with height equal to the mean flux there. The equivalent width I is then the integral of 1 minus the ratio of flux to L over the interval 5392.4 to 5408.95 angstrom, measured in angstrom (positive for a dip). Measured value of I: 0.51 angstrom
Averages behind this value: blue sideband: 20.8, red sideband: 20.9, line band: 20.2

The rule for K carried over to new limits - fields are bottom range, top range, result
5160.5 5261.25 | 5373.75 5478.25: 1.12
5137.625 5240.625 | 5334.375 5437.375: 1.12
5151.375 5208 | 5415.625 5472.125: 1.19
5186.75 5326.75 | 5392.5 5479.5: 1.08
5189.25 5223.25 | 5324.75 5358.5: 1.06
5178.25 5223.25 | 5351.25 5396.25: 1.12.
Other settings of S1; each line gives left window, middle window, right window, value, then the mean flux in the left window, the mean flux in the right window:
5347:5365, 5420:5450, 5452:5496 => 0.01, 20.9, 20.8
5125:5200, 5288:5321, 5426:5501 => -0.04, 19.8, 20.7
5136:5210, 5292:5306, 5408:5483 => -0.05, 19.6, 20.8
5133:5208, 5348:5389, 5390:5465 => -0.02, 19.7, 20.7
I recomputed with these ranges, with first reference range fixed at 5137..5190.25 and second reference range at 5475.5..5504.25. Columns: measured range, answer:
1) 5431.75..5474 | -1.1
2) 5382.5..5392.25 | -0.4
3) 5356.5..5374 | -0.6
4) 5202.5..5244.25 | -2.1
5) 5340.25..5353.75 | -0.4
